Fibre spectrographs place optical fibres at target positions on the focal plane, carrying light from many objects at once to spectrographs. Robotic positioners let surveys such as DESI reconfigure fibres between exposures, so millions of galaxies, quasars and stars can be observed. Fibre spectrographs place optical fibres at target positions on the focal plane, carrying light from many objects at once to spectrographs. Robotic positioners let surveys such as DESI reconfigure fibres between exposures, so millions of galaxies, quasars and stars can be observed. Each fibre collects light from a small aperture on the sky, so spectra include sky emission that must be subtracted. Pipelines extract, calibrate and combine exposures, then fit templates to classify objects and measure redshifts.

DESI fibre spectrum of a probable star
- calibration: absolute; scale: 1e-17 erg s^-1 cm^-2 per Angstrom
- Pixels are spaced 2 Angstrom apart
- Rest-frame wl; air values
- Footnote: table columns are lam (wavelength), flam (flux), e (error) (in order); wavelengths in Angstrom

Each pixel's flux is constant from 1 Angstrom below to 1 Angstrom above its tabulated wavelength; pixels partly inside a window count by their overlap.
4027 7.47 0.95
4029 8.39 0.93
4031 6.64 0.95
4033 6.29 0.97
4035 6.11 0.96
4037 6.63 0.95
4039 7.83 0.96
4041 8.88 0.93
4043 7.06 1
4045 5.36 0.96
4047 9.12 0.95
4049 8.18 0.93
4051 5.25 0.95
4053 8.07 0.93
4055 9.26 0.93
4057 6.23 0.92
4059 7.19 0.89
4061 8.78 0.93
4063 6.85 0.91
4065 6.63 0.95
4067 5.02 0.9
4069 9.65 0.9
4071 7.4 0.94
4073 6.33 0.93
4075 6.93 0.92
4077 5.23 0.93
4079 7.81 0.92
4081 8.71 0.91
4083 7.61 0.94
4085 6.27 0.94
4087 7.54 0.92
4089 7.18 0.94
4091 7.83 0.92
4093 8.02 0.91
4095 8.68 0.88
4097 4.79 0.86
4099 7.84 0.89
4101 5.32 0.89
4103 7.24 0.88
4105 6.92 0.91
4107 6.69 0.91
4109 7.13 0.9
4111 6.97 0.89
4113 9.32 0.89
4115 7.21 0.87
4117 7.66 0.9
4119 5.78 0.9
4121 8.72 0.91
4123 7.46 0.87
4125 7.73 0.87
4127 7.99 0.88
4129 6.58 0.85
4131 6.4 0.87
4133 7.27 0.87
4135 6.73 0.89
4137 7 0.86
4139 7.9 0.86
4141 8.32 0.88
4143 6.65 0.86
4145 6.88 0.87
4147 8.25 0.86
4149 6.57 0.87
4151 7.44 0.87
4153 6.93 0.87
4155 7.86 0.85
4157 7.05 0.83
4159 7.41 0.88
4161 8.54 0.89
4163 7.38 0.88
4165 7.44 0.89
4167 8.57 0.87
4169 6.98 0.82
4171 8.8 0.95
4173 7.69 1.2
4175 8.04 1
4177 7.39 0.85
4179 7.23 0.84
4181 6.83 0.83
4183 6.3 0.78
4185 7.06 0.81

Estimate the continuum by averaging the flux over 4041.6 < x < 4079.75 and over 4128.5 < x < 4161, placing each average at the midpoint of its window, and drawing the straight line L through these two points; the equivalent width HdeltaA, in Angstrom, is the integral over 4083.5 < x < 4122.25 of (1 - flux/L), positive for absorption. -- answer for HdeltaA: 0.0 Angstrom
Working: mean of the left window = 7.19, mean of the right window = 7.25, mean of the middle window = 7.22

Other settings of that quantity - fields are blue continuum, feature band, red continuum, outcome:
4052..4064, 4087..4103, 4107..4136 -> 0.8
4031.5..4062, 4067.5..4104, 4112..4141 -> 0.9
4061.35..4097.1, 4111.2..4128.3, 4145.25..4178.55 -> -0.6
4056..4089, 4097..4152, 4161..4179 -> 2.0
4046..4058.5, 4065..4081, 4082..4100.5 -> 0.9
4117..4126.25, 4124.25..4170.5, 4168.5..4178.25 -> 1.4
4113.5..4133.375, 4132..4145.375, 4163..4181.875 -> 0.3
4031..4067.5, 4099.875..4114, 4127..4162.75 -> 0.3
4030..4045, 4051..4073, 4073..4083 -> -0.9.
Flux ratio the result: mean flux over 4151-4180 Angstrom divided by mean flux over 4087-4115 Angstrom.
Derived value 1.1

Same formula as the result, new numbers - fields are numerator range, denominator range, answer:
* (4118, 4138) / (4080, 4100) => 0.96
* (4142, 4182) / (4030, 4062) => 1.03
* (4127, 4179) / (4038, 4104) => 1.02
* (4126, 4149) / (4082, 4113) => 1.01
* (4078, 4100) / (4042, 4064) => 1.01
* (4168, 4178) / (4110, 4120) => 1.05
